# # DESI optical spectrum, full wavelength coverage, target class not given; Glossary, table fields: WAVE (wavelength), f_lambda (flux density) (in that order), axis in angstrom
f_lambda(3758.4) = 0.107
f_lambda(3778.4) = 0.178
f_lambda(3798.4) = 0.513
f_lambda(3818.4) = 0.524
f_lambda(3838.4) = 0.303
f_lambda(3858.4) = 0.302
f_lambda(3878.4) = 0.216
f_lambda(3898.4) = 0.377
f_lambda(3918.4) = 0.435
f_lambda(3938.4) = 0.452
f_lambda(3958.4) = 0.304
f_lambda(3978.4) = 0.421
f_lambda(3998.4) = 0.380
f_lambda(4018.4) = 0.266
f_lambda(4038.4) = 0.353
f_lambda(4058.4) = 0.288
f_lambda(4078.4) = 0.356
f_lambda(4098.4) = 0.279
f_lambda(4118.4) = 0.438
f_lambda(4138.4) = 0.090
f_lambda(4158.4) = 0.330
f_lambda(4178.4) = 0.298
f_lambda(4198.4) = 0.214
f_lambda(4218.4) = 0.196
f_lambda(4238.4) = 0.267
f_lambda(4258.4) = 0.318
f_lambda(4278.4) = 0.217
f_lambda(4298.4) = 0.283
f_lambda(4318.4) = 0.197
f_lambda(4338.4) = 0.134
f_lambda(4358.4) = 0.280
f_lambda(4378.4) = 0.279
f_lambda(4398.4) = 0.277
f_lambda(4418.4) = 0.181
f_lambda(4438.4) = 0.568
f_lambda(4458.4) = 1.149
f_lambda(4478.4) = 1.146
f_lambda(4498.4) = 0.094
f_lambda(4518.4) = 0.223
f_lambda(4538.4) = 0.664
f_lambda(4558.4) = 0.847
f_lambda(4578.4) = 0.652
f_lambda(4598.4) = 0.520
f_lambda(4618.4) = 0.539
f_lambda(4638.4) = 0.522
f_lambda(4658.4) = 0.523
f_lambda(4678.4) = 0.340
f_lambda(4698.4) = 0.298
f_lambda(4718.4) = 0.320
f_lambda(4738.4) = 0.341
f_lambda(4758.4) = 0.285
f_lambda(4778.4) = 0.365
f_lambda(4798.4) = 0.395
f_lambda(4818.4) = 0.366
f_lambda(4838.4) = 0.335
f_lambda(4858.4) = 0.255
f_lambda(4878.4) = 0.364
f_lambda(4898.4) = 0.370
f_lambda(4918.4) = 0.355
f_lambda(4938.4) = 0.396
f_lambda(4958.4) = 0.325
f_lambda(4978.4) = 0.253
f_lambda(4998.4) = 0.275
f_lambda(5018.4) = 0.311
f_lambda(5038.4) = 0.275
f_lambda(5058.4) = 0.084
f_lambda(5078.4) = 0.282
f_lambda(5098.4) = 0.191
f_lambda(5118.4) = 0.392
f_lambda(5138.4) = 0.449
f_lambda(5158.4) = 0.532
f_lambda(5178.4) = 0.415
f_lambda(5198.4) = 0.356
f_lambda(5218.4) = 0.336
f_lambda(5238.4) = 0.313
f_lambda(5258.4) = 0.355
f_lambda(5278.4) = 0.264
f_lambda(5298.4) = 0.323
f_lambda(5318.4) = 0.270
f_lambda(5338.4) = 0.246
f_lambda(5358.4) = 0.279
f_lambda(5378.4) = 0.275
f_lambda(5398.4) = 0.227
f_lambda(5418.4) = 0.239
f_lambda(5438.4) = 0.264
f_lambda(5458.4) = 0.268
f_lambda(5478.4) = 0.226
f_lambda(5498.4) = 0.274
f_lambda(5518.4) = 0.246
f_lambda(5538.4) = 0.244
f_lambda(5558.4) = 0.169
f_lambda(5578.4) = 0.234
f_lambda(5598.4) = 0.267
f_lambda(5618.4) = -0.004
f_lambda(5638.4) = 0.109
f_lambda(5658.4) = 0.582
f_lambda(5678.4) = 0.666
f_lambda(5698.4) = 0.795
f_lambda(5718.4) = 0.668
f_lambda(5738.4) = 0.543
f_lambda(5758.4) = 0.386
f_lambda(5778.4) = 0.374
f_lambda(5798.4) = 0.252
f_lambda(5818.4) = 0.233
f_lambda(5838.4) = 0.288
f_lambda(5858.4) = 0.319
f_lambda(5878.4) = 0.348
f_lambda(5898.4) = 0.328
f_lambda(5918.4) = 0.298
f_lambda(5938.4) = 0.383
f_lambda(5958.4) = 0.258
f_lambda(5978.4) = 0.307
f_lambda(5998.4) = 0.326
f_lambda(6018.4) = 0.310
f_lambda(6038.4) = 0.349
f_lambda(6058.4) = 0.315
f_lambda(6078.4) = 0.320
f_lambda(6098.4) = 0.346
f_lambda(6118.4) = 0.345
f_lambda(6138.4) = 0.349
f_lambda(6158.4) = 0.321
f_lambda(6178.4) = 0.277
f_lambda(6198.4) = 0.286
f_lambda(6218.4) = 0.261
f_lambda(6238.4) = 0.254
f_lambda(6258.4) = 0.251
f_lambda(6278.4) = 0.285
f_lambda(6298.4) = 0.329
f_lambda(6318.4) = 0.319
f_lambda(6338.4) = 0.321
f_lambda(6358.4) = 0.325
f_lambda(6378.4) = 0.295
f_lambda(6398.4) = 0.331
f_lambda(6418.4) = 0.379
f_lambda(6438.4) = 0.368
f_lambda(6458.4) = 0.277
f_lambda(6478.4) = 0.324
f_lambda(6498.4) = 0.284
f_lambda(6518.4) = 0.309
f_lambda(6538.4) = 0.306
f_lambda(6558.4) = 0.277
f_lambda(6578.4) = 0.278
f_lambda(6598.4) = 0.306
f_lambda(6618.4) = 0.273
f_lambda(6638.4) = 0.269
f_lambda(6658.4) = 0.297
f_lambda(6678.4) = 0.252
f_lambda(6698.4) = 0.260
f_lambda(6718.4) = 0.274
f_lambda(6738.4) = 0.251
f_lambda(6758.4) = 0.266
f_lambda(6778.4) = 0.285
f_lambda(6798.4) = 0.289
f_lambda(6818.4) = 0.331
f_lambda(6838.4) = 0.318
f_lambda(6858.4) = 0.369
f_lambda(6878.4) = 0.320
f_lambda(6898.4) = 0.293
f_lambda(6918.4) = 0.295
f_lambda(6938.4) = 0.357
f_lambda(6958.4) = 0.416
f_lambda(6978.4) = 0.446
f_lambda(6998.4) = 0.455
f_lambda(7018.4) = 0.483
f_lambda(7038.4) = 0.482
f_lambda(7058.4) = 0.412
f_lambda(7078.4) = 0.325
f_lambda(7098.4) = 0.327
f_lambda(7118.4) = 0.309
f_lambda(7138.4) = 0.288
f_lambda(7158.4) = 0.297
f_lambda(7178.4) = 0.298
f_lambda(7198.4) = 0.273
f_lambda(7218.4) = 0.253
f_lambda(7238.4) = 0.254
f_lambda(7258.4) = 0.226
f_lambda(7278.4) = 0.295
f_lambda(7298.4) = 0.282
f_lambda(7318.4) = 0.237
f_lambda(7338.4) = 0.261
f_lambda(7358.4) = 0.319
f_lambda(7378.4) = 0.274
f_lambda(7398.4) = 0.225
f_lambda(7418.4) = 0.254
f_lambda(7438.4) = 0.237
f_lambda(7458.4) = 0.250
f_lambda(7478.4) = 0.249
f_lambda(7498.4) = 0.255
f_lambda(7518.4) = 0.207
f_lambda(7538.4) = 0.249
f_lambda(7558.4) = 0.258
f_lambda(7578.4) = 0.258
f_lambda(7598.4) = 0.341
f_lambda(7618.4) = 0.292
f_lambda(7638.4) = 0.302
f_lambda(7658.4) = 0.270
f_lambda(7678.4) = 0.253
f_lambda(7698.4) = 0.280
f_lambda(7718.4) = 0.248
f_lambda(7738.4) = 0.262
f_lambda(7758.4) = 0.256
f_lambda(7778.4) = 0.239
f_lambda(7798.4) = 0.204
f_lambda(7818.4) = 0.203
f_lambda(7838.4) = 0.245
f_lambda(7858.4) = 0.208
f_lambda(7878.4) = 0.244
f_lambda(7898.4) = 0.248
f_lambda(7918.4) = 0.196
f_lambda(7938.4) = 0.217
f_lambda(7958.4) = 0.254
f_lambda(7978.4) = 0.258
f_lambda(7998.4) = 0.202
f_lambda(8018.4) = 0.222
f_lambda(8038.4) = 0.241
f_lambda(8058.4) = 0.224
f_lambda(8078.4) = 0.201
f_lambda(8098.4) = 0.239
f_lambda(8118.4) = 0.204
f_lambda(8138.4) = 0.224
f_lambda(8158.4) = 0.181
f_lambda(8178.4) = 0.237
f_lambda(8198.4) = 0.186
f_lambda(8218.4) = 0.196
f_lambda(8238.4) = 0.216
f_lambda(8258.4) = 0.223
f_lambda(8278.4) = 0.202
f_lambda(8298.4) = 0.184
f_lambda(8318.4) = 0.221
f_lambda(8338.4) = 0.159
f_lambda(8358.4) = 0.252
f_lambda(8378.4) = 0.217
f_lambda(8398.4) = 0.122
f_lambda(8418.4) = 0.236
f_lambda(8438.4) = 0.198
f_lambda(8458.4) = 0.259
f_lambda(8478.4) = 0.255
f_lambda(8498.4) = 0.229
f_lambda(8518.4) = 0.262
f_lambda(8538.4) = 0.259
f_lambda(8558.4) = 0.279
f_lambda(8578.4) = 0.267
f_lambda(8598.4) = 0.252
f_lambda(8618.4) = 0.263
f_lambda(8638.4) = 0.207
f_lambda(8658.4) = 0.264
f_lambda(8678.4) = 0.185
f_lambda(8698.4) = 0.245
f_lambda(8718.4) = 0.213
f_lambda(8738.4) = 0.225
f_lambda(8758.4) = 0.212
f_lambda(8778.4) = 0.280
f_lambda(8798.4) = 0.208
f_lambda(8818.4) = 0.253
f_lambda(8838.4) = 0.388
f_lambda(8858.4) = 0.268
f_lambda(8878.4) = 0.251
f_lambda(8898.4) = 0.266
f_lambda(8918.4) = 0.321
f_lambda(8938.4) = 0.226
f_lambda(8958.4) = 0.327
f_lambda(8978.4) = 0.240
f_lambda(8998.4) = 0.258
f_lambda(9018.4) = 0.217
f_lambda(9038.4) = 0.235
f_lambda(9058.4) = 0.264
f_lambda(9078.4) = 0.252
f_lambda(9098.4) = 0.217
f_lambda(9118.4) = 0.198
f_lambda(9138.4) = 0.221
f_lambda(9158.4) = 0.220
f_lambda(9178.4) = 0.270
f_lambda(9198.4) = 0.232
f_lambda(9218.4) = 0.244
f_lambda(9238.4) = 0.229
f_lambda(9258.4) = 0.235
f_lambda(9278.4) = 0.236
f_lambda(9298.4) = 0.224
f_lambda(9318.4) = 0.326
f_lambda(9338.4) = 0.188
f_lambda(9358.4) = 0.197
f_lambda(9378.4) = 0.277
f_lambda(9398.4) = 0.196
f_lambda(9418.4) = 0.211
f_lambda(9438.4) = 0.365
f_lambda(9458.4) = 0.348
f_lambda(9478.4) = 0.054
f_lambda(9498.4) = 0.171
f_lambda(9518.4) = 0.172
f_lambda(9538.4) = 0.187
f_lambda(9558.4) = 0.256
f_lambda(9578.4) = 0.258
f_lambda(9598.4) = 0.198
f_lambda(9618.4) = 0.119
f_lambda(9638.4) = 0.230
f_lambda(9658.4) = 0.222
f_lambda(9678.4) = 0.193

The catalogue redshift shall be 2.67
